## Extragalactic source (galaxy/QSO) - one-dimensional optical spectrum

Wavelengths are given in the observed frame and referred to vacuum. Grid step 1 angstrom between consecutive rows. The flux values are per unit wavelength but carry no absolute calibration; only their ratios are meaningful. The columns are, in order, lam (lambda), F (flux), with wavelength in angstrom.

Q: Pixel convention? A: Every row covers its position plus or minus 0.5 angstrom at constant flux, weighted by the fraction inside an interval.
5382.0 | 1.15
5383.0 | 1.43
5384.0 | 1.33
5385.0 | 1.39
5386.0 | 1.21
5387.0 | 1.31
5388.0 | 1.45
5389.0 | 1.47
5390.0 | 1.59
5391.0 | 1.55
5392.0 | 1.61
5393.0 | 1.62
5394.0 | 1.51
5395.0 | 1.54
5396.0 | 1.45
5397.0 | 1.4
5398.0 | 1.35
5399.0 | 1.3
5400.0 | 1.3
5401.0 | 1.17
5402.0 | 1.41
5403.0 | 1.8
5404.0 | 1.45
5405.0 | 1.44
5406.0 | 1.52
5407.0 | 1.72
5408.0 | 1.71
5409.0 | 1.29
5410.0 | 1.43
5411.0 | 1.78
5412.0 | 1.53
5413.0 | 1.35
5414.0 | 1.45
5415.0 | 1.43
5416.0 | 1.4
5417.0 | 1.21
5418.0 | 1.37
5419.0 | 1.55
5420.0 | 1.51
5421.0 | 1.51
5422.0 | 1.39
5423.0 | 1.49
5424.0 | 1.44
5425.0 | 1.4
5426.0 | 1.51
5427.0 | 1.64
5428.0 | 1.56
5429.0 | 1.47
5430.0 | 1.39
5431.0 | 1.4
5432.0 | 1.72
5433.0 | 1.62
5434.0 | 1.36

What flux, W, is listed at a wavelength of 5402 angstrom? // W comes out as 1.41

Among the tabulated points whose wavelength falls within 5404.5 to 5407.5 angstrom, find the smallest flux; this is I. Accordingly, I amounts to 1.44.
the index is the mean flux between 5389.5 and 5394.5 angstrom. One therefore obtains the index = 1.58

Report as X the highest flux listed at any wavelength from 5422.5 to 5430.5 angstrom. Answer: 1.64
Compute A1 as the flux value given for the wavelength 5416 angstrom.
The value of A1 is 1.4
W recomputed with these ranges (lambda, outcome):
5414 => 1.45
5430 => 1.39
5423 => 1.49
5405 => 1.44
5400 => 1.3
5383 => 1.43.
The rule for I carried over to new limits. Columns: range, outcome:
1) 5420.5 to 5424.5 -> 1.39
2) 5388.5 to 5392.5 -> 1.47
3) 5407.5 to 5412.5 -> 1.29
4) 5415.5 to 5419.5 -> 1.21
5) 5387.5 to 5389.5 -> 1.45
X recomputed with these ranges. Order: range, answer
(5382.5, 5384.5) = 1.43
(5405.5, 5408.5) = 1.72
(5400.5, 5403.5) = 1.8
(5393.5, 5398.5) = 1.54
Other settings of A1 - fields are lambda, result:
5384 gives 1.33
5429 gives 1.47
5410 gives 1.43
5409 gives 1.29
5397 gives 1.4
